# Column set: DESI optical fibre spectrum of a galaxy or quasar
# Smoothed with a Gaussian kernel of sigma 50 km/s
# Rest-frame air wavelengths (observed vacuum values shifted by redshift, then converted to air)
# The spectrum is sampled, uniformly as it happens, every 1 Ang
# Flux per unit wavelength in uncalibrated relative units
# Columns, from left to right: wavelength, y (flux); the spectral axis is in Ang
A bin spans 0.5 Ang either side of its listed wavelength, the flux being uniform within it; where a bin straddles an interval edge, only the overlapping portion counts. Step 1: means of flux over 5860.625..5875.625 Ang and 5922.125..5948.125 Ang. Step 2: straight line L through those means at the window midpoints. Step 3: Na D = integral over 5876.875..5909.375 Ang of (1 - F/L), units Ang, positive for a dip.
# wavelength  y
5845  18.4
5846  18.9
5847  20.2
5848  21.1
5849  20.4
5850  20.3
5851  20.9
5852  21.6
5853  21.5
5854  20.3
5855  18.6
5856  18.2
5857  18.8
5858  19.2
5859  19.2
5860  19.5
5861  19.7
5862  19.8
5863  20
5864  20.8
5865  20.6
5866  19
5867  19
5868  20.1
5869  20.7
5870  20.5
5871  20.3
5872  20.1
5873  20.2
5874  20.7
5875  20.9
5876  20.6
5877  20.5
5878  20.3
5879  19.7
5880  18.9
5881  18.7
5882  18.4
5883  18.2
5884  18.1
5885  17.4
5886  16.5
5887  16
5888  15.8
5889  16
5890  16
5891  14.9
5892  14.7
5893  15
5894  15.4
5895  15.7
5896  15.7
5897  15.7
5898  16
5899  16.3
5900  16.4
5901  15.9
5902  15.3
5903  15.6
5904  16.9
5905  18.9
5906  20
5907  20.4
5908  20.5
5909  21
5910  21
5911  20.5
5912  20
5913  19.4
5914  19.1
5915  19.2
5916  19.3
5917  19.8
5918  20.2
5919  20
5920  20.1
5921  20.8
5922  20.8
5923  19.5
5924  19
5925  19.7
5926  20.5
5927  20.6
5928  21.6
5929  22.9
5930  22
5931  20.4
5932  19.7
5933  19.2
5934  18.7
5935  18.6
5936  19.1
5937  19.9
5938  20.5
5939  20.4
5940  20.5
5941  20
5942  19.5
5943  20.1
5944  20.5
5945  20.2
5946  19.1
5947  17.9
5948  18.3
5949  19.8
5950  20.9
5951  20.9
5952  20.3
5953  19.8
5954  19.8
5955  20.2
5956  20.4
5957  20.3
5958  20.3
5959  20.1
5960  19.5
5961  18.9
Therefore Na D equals 4.6 Ang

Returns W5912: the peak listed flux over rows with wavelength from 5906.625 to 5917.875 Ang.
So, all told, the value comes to 21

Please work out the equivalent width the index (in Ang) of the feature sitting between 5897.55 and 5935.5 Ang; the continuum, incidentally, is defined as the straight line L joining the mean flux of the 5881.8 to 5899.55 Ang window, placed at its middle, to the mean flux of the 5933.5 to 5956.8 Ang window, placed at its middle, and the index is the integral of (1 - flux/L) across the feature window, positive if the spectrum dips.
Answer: -3.09 Ang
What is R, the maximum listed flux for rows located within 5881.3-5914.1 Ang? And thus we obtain 21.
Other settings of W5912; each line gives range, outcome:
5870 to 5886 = 20.9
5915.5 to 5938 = 22.9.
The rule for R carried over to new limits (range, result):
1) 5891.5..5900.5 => 16.4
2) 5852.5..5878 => 21.5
